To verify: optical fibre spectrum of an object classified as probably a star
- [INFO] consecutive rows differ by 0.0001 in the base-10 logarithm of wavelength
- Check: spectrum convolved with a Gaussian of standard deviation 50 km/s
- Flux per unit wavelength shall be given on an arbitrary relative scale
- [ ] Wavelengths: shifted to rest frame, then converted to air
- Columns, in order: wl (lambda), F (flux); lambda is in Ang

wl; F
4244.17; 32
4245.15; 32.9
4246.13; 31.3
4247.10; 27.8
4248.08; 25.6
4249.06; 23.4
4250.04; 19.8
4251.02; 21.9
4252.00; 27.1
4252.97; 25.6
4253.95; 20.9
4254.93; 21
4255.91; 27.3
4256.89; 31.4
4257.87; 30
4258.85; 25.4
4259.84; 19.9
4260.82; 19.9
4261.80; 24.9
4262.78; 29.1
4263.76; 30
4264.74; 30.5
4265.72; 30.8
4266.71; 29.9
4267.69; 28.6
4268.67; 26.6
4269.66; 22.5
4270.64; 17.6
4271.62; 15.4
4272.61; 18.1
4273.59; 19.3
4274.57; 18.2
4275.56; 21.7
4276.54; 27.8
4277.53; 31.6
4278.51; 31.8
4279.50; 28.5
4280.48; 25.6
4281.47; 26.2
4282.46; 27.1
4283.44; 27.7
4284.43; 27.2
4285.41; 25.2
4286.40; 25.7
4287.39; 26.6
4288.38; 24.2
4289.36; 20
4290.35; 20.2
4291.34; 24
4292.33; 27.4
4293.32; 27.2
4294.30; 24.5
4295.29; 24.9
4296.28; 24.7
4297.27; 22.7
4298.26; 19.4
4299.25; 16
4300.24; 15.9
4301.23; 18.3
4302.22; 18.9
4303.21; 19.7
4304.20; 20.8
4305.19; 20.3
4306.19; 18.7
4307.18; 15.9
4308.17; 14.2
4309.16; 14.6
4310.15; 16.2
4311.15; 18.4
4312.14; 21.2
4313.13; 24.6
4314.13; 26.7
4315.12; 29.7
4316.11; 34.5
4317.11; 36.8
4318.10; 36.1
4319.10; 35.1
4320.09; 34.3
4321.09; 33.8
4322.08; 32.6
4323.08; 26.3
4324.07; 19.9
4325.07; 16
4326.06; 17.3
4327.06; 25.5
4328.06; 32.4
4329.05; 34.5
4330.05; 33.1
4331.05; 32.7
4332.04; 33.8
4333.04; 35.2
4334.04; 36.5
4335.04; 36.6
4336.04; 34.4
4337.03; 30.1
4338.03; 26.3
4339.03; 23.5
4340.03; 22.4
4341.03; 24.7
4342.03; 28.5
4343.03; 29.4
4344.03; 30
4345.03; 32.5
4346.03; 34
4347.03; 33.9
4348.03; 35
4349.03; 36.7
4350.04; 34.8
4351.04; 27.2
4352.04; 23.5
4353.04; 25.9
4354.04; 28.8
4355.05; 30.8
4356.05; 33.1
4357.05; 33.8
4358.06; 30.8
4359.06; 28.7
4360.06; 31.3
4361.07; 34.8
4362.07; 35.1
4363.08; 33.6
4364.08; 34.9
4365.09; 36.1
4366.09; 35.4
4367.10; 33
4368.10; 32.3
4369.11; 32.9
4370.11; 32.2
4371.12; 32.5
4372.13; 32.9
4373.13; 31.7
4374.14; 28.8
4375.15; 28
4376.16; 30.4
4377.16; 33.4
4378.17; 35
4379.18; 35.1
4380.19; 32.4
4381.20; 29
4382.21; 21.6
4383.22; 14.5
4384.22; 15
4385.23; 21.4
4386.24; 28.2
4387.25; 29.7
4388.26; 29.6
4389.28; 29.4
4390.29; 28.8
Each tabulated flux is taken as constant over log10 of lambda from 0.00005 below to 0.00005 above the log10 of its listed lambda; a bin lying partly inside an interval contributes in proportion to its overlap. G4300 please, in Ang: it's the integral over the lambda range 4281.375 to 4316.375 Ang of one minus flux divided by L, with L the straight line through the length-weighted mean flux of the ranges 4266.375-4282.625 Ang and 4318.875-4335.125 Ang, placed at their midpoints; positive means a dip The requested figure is 5.9 Ang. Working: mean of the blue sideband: 24.4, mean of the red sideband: 30.1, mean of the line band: 22.4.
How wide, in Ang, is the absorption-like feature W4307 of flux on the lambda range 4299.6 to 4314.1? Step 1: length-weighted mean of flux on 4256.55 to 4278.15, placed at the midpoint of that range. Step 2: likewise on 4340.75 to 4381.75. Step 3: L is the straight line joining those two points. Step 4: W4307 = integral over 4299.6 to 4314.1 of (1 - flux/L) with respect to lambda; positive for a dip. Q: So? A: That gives 4.8 Ang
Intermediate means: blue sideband 25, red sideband 31.8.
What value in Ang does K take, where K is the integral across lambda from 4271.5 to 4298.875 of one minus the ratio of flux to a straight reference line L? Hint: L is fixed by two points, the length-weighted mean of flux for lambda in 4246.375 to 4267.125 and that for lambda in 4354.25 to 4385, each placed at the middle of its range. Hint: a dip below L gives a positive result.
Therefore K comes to 2.7 Ang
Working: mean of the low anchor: 25.9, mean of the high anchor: 30.9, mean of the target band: 24.5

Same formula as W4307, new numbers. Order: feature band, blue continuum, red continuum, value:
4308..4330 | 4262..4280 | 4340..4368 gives 1.74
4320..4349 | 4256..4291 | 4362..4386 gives -1.65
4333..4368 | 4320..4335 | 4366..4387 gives -2.35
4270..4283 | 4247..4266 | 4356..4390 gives 1.29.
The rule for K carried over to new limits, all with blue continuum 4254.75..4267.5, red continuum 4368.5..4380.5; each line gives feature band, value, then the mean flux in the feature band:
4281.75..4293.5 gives 1.3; 25.2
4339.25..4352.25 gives 0.3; 30.2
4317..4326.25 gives 0.3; 28.9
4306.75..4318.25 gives 2.2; 23.8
